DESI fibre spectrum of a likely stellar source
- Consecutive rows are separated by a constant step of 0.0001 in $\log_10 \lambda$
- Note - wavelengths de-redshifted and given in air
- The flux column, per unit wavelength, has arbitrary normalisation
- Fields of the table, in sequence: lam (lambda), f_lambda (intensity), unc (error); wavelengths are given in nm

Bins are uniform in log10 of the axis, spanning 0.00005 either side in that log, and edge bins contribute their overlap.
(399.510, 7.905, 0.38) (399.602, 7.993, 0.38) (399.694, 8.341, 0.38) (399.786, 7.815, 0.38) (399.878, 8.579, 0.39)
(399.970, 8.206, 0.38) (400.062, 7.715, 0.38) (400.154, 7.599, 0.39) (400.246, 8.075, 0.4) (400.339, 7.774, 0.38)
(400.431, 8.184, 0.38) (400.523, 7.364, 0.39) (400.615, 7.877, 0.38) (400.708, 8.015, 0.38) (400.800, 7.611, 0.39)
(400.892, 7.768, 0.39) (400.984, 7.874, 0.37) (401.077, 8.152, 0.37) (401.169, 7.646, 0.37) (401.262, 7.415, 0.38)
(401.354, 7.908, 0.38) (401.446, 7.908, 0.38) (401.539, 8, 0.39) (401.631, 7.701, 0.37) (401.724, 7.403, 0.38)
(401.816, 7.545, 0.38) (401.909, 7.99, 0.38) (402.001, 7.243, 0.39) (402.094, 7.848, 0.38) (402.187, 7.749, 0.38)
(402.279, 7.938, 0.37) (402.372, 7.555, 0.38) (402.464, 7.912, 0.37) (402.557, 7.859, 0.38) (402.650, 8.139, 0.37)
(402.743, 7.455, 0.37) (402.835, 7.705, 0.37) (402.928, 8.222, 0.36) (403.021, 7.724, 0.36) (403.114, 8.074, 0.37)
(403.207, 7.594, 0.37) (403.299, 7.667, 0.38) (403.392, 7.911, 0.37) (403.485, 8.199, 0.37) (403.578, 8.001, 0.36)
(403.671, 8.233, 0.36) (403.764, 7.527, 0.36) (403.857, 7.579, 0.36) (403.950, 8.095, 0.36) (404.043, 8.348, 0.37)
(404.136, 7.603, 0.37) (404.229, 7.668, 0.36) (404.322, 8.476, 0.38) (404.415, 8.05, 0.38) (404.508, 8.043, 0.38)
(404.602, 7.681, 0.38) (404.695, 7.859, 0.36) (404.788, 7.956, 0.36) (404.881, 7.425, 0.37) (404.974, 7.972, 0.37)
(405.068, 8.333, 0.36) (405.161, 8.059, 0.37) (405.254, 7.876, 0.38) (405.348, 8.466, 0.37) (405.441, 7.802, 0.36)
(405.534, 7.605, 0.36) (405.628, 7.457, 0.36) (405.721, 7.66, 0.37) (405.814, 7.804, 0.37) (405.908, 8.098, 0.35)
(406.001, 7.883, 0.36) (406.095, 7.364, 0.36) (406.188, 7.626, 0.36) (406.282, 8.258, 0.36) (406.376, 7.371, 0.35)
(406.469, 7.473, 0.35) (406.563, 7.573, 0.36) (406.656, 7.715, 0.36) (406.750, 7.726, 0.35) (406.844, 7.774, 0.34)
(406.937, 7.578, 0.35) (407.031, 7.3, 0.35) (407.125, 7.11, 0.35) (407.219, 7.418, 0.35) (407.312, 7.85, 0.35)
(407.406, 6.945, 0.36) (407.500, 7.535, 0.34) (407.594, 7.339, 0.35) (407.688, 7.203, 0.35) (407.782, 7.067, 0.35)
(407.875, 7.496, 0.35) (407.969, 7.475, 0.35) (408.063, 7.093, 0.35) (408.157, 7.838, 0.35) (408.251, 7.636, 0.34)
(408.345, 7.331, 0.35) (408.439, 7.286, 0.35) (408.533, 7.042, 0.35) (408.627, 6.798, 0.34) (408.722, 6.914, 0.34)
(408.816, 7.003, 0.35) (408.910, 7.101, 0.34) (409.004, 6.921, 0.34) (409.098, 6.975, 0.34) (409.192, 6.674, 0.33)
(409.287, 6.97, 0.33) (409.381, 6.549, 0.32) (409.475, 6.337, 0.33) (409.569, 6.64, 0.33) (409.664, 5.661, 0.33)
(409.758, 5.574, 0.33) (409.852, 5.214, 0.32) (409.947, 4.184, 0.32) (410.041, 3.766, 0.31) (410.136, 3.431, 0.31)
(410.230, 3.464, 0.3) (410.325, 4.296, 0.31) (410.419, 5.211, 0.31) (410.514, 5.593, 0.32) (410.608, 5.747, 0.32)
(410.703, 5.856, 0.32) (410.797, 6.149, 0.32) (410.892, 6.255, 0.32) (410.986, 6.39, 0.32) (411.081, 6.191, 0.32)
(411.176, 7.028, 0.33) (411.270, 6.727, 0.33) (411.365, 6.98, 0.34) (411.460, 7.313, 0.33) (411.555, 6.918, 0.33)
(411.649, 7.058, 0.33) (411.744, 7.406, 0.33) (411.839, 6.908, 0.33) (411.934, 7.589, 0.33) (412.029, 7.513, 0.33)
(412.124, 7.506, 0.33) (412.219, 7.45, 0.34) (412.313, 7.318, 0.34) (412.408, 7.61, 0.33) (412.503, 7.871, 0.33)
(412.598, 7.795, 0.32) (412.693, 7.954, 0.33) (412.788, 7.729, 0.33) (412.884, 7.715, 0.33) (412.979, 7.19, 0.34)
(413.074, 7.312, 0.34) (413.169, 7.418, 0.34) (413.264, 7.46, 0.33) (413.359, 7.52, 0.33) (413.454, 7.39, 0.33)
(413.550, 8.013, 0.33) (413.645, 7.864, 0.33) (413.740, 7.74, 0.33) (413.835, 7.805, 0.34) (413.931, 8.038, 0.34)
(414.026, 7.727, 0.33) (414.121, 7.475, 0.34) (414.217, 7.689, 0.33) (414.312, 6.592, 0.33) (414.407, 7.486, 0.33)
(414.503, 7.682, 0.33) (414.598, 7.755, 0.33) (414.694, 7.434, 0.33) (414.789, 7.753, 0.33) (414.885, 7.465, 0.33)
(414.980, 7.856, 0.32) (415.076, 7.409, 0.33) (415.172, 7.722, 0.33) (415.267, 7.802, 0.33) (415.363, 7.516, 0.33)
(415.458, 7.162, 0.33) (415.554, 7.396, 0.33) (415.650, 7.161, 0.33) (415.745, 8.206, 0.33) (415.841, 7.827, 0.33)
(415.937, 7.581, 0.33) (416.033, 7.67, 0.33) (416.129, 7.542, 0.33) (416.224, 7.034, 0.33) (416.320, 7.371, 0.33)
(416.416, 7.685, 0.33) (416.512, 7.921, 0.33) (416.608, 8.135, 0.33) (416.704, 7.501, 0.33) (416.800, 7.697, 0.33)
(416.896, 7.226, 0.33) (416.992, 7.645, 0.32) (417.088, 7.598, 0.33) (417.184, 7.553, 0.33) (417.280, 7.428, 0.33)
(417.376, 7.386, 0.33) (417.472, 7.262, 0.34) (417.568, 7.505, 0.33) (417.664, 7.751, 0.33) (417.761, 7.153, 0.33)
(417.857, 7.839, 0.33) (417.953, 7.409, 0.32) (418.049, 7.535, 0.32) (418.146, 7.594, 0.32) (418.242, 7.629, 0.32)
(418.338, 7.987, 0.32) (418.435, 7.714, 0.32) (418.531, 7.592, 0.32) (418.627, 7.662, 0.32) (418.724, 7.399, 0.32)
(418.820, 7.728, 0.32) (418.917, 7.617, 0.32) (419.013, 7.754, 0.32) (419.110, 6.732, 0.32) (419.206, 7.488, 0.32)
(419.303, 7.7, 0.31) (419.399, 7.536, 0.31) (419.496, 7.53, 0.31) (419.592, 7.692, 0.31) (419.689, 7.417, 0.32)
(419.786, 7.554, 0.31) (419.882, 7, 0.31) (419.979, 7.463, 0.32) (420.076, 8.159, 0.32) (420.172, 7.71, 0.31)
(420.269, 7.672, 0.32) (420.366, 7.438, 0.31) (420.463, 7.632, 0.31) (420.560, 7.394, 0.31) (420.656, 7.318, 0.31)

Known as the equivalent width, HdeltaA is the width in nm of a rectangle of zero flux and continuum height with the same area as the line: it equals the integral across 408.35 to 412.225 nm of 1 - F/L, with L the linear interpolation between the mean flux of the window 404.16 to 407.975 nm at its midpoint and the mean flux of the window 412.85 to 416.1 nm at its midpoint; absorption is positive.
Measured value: 0.68 nm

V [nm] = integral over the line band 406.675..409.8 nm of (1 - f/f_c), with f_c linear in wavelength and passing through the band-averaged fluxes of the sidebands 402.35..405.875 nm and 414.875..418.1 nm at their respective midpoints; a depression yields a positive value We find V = 0.272 nm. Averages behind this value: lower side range 7.89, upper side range 7.56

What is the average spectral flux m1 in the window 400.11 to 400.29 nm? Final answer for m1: 7.84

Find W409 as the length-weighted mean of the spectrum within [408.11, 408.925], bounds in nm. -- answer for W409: 7.22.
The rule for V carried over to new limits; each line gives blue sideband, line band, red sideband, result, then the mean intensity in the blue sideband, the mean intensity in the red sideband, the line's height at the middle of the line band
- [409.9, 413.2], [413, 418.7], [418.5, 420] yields -0.42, 6.54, 7.49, 7.07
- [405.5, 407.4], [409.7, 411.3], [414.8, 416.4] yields 0.47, 7.62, 7.55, 7.59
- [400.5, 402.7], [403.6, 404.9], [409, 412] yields -0.12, 7.77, 6.06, 7.26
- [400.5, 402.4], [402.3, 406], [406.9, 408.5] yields -0.15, 7.74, 7.38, 7.59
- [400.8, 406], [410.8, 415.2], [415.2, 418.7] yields 0.15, 7.85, 7.57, 7.65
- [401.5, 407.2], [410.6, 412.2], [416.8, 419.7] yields 0.17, 7.8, 7.54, 7.67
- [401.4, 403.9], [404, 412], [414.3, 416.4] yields 0.70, 7.8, 7.54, 7.69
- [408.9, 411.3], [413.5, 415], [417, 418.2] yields -0.20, 5.78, 7.51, 6.73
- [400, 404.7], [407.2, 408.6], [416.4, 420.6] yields 0.07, 7.83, 7.57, 7.74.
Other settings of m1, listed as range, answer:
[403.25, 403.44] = 7.81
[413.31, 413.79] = 7.71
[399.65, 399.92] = 8.24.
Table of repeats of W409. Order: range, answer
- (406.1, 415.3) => 7.03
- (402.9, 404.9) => 7.91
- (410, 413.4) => 6.66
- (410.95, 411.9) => 6.9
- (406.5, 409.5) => 7.24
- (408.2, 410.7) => 6.01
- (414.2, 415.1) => 7.51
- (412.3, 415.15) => 7.6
